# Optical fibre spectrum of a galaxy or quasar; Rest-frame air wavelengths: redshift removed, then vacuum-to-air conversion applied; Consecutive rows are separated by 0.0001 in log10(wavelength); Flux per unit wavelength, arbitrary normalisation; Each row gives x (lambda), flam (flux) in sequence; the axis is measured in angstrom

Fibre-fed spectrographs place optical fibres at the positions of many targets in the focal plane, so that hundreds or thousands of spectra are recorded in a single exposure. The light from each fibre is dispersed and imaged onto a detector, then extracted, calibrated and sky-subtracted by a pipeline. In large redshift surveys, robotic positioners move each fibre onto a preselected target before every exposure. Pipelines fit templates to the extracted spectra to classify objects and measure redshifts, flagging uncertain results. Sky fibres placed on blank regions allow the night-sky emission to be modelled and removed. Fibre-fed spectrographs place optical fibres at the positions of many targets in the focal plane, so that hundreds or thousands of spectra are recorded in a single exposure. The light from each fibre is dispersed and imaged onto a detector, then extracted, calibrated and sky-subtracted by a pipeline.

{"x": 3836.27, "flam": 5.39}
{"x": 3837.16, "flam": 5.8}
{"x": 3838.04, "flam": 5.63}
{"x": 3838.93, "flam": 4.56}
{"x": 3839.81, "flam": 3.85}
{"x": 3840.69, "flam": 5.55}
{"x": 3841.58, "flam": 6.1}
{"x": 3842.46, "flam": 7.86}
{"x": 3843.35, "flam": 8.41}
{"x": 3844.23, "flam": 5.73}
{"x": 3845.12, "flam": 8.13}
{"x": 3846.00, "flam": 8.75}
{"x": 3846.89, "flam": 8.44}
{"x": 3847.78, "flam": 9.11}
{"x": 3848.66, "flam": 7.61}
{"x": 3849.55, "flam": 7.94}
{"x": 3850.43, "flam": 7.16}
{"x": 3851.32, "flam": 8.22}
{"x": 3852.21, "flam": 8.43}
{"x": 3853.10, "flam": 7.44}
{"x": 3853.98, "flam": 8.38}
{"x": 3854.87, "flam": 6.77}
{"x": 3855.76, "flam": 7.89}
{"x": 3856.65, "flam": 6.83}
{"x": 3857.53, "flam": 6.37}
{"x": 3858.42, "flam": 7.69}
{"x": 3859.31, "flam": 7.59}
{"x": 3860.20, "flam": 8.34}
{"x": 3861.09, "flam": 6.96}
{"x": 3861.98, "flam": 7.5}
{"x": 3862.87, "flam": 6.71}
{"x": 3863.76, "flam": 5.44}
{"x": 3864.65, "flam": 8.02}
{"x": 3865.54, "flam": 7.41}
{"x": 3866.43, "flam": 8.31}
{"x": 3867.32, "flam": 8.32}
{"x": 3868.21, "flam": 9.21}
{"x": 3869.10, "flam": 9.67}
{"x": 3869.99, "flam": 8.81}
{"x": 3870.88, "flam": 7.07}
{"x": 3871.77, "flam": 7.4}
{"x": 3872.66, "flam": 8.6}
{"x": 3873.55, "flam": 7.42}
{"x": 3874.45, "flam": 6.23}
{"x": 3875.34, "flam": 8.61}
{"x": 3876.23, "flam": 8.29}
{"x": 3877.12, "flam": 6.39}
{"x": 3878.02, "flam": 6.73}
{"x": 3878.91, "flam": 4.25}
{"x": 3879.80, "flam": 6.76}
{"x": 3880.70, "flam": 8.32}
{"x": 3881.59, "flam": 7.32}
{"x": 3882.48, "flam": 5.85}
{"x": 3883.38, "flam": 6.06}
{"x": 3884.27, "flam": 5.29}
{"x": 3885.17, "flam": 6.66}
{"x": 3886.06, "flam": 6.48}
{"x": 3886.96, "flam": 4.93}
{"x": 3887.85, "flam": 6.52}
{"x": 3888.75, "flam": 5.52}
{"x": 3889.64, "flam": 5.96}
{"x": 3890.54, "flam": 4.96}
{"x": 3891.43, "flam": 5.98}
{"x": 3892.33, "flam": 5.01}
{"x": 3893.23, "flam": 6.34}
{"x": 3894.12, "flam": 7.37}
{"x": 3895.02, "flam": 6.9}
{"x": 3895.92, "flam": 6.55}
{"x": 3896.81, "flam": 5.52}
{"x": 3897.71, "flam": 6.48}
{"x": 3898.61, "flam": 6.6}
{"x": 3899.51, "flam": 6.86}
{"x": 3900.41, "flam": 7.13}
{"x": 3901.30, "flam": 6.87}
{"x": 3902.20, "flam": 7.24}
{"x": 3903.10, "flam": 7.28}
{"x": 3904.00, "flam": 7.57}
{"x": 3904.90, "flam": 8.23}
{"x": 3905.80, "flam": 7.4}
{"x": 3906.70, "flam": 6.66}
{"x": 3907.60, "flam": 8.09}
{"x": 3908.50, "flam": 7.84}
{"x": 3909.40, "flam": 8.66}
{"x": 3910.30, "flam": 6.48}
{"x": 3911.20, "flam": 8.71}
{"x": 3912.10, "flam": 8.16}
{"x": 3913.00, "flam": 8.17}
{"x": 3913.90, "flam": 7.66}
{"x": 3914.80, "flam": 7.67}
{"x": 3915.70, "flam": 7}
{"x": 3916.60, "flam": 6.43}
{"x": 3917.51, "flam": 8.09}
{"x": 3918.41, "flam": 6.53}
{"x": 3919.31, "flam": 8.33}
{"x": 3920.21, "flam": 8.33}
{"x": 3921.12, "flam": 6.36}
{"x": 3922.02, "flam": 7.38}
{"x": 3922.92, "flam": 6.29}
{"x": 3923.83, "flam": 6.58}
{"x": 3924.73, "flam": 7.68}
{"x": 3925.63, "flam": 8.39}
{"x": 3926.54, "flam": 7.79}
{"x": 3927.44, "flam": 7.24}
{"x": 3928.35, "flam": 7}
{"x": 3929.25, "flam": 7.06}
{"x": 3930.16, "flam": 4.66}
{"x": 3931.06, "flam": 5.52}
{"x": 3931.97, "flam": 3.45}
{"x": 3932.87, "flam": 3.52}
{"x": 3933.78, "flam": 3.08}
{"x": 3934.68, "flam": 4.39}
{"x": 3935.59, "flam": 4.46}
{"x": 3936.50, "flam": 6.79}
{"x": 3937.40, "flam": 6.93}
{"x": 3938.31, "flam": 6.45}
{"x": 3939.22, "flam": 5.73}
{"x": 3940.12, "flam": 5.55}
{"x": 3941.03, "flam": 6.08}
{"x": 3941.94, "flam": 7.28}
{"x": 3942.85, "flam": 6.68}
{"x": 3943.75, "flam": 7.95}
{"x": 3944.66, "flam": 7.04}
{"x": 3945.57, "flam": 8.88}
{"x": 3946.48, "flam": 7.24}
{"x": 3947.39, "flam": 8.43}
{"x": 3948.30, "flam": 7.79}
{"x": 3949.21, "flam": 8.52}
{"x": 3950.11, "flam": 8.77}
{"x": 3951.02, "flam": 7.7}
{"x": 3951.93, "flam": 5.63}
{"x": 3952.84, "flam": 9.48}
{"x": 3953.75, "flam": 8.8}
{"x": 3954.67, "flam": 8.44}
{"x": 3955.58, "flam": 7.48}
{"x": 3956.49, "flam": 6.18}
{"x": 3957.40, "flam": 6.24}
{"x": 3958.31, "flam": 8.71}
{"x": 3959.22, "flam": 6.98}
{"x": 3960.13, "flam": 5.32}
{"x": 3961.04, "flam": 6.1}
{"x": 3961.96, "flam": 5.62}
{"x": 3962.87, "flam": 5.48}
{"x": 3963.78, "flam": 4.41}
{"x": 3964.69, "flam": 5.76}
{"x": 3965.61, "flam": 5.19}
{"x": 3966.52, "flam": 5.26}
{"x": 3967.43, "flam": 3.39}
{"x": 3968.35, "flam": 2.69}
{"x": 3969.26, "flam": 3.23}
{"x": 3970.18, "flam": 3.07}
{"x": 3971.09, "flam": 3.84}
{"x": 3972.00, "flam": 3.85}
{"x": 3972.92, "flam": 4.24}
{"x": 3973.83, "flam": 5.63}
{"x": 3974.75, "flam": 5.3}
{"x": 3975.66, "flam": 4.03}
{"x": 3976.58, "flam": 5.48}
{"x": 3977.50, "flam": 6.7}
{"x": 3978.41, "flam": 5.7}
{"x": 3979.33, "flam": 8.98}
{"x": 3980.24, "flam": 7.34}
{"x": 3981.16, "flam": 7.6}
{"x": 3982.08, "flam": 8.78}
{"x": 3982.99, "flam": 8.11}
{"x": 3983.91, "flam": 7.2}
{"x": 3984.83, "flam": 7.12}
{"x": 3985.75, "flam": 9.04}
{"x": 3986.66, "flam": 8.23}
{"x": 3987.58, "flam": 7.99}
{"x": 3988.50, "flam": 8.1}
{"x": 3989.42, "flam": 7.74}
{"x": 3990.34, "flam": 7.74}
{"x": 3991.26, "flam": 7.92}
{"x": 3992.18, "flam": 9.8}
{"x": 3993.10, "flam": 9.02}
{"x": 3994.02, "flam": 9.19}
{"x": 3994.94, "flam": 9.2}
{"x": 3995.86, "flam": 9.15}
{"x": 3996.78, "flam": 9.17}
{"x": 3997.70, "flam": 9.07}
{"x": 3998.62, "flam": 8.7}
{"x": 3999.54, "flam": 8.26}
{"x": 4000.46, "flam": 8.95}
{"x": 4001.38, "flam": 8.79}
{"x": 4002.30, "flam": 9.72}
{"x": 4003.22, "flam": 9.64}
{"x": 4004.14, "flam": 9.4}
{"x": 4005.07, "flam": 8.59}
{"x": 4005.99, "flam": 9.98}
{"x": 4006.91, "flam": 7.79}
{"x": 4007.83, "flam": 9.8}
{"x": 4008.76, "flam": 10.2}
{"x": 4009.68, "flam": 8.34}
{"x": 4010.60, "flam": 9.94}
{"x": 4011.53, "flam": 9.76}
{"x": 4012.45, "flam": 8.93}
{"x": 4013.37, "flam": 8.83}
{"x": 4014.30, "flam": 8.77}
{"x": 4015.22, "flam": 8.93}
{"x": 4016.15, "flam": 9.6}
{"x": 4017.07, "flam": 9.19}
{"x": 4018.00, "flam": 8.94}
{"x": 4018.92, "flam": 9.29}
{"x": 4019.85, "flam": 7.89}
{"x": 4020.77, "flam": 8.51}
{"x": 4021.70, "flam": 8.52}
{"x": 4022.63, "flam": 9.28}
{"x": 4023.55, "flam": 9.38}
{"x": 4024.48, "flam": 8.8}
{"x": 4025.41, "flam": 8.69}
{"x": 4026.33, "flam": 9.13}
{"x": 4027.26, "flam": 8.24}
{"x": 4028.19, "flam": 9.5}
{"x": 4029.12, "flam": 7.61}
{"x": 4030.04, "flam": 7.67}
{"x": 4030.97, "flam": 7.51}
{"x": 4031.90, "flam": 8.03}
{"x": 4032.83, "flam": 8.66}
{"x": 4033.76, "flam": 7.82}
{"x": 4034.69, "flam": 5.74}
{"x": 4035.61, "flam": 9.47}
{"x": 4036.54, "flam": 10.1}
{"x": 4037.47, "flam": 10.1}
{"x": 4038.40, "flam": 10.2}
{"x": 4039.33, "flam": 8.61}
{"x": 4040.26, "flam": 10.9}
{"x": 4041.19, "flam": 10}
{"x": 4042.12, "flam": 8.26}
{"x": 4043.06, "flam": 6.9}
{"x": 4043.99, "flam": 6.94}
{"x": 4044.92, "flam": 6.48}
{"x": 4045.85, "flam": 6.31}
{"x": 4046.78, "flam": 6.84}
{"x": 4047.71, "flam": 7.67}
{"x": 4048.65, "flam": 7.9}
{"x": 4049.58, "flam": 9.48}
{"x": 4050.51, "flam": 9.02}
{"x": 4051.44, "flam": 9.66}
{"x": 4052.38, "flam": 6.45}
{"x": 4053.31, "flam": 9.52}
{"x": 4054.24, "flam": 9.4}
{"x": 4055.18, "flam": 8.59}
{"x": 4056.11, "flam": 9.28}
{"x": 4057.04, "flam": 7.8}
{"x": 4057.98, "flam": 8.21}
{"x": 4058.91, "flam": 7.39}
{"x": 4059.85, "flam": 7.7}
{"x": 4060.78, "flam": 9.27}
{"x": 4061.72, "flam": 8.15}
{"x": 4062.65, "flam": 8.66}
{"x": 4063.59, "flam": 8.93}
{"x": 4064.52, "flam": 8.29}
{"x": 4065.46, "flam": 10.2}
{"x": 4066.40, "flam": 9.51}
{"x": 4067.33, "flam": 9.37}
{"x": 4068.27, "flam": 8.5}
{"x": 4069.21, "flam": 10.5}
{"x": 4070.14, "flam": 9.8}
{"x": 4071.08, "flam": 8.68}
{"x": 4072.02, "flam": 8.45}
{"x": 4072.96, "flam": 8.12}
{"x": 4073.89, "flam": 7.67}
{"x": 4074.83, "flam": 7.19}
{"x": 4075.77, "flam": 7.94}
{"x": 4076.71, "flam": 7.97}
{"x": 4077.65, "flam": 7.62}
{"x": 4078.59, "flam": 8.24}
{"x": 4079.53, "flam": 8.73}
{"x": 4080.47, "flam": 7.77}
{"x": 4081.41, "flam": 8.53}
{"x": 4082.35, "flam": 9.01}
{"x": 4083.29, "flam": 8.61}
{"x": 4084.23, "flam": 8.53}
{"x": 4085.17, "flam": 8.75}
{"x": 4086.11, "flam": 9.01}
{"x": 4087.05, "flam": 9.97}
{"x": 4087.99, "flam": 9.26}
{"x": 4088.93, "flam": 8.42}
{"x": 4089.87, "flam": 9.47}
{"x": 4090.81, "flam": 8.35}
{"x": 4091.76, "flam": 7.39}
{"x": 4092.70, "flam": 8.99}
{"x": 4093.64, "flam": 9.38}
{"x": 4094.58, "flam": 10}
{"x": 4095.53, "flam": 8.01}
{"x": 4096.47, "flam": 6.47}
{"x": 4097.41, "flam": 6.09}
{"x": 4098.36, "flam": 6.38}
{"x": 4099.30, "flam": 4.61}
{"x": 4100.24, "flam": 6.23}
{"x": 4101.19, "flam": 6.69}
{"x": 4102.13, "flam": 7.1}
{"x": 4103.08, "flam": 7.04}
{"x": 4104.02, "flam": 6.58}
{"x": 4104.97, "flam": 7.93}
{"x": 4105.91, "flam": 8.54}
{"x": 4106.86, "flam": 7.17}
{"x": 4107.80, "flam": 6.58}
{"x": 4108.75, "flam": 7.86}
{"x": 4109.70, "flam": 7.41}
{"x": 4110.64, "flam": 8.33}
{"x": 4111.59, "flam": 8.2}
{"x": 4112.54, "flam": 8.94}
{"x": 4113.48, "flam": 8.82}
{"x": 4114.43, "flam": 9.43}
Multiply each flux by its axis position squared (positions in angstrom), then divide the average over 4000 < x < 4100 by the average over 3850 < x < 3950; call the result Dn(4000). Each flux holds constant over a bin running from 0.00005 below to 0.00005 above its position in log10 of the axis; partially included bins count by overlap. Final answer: 1.3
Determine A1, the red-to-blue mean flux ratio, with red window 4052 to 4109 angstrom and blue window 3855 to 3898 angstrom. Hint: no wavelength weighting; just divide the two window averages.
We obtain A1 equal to 1.18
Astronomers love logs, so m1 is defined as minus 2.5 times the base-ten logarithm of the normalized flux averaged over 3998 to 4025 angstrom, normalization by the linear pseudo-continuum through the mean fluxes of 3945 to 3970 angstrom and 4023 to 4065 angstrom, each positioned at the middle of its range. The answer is -0.17 mag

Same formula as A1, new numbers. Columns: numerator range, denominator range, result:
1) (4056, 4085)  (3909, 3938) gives 1.27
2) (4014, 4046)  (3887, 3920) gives 1.23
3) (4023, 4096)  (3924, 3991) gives 1.33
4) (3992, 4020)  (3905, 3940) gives 1.35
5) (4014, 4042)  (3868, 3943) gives 1.30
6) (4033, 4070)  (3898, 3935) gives 1.24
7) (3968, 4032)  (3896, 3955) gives 1.14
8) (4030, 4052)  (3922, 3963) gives 1.24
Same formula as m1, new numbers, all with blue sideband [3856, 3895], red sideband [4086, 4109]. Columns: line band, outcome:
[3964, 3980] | 0.44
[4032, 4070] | -0.14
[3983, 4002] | -0.16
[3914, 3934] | 0.08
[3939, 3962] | -0.01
